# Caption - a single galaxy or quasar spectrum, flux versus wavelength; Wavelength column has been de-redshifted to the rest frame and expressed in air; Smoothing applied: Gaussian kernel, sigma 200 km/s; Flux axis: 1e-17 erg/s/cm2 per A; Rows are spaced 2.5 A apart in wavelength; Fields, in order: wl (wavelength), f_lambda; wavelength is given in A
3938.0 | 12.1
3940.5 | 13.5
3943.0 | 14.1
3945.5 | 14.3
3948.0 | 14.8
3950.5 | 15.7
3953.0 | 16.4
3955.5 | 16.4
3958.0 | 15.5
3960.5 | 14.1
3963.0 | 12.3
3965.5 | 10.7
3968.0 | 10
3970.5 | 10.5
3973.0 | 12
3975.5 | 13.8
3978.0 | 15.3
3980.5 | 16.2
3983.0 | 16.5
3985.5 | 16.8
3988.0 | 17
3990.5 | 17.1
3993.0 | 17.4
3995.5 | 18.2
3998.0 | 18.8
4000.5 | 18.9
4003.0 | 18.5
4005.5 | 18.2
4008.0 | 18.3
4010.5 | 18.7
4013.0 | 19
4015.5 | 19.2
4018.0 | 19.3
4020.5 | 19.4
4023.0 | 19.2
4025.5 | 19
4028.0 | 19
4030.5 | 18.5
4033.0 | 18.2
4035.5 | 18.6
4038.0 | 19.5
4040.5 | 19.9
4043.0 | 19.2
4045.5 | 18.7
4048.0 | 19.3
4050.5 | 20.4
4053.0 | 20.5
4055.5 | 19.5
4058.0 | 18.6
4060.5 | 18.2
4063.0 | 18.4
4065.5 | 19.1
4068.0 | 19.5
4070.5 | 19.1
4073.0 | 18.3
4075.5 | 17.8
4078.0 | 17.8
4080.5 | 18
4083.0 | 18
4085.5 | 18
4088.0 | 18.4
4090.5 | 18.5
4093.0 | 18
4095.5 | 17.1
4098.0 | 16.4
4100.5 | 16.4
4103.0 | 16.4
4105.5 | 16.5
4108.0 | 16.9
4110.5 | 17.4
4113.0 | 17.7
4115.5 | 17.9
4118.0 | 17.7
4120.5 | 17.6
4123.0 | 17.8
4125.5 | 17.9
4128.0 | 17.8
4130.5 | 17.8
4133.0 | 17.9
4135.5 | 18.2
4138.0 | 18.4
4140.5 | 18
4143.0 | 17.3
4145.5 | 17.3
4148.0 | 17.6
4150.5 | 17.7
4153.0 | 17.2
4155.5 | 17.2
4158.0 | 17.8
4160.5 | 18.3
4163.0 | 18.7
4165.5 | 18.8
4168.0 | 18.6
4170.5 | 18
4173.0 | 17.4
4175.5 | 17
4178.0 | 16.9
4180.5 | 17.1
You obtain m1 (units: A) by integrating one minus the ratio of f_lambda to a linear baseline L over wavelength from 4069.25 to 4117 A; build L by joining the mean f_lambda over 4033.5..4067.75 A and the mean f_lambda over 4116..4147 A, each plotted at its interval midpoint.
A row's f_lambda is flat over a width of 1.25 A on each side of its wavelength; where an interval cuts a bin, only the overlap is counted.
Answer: 2.24 A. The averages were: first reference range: 19.2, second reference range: 17.8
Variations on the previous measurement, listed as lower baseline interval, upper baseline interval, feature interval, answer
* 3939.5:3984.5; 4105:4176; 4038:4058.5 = -4.8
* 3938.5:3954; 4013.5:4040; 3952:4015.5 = 3.1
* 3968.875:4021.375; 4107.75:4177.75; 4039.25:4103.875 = -3.9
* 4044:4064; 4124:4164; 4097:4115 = 1.5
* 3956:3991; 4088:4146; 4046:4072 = -5.0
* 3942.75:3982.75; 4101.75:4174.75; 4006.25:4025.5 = -5.0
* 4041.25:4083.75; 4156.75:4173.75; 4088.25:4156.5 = 3.7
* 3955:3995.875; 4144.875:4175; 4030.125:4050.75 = -4.4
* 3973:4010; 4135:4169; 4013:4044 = -3.3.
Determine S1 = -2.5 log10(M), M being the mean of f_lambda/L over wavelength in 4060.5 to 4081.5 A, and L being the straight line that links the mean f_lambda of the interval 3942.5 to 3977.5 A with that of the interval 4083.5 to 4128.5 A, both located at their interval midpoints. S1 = -0.12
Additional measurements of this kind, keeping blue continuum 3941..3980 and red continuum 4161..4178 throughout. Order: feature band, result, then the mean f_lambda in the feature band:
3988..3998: -0.219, 17.6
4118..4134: -0.042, 17.8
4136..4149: -0.018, 17.8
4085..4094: -0.117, 18.2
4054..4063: -0.190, 18.8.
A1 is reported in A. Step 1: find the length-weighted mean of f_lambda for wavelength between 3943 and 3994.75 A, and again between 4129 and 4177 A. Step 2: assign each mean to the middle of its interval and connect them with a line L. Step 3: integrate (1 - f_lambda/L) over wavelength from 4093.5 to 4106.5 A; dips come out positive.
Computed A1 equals 0.2 A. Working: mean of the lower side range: 14.7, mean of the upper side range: 17.8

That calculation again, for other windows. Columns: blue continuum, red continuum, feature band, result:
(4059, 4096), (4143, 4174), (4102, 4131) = 1.03 A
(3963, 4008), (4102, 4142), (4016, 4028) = -2.26 A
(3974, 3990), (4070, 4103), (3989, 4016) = -3.43 A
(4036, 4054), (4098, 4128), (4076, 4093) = 0.14 A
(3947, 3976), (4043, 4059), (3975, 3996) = -1.93 A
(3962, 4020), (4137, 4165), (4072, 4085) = -0.66 A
